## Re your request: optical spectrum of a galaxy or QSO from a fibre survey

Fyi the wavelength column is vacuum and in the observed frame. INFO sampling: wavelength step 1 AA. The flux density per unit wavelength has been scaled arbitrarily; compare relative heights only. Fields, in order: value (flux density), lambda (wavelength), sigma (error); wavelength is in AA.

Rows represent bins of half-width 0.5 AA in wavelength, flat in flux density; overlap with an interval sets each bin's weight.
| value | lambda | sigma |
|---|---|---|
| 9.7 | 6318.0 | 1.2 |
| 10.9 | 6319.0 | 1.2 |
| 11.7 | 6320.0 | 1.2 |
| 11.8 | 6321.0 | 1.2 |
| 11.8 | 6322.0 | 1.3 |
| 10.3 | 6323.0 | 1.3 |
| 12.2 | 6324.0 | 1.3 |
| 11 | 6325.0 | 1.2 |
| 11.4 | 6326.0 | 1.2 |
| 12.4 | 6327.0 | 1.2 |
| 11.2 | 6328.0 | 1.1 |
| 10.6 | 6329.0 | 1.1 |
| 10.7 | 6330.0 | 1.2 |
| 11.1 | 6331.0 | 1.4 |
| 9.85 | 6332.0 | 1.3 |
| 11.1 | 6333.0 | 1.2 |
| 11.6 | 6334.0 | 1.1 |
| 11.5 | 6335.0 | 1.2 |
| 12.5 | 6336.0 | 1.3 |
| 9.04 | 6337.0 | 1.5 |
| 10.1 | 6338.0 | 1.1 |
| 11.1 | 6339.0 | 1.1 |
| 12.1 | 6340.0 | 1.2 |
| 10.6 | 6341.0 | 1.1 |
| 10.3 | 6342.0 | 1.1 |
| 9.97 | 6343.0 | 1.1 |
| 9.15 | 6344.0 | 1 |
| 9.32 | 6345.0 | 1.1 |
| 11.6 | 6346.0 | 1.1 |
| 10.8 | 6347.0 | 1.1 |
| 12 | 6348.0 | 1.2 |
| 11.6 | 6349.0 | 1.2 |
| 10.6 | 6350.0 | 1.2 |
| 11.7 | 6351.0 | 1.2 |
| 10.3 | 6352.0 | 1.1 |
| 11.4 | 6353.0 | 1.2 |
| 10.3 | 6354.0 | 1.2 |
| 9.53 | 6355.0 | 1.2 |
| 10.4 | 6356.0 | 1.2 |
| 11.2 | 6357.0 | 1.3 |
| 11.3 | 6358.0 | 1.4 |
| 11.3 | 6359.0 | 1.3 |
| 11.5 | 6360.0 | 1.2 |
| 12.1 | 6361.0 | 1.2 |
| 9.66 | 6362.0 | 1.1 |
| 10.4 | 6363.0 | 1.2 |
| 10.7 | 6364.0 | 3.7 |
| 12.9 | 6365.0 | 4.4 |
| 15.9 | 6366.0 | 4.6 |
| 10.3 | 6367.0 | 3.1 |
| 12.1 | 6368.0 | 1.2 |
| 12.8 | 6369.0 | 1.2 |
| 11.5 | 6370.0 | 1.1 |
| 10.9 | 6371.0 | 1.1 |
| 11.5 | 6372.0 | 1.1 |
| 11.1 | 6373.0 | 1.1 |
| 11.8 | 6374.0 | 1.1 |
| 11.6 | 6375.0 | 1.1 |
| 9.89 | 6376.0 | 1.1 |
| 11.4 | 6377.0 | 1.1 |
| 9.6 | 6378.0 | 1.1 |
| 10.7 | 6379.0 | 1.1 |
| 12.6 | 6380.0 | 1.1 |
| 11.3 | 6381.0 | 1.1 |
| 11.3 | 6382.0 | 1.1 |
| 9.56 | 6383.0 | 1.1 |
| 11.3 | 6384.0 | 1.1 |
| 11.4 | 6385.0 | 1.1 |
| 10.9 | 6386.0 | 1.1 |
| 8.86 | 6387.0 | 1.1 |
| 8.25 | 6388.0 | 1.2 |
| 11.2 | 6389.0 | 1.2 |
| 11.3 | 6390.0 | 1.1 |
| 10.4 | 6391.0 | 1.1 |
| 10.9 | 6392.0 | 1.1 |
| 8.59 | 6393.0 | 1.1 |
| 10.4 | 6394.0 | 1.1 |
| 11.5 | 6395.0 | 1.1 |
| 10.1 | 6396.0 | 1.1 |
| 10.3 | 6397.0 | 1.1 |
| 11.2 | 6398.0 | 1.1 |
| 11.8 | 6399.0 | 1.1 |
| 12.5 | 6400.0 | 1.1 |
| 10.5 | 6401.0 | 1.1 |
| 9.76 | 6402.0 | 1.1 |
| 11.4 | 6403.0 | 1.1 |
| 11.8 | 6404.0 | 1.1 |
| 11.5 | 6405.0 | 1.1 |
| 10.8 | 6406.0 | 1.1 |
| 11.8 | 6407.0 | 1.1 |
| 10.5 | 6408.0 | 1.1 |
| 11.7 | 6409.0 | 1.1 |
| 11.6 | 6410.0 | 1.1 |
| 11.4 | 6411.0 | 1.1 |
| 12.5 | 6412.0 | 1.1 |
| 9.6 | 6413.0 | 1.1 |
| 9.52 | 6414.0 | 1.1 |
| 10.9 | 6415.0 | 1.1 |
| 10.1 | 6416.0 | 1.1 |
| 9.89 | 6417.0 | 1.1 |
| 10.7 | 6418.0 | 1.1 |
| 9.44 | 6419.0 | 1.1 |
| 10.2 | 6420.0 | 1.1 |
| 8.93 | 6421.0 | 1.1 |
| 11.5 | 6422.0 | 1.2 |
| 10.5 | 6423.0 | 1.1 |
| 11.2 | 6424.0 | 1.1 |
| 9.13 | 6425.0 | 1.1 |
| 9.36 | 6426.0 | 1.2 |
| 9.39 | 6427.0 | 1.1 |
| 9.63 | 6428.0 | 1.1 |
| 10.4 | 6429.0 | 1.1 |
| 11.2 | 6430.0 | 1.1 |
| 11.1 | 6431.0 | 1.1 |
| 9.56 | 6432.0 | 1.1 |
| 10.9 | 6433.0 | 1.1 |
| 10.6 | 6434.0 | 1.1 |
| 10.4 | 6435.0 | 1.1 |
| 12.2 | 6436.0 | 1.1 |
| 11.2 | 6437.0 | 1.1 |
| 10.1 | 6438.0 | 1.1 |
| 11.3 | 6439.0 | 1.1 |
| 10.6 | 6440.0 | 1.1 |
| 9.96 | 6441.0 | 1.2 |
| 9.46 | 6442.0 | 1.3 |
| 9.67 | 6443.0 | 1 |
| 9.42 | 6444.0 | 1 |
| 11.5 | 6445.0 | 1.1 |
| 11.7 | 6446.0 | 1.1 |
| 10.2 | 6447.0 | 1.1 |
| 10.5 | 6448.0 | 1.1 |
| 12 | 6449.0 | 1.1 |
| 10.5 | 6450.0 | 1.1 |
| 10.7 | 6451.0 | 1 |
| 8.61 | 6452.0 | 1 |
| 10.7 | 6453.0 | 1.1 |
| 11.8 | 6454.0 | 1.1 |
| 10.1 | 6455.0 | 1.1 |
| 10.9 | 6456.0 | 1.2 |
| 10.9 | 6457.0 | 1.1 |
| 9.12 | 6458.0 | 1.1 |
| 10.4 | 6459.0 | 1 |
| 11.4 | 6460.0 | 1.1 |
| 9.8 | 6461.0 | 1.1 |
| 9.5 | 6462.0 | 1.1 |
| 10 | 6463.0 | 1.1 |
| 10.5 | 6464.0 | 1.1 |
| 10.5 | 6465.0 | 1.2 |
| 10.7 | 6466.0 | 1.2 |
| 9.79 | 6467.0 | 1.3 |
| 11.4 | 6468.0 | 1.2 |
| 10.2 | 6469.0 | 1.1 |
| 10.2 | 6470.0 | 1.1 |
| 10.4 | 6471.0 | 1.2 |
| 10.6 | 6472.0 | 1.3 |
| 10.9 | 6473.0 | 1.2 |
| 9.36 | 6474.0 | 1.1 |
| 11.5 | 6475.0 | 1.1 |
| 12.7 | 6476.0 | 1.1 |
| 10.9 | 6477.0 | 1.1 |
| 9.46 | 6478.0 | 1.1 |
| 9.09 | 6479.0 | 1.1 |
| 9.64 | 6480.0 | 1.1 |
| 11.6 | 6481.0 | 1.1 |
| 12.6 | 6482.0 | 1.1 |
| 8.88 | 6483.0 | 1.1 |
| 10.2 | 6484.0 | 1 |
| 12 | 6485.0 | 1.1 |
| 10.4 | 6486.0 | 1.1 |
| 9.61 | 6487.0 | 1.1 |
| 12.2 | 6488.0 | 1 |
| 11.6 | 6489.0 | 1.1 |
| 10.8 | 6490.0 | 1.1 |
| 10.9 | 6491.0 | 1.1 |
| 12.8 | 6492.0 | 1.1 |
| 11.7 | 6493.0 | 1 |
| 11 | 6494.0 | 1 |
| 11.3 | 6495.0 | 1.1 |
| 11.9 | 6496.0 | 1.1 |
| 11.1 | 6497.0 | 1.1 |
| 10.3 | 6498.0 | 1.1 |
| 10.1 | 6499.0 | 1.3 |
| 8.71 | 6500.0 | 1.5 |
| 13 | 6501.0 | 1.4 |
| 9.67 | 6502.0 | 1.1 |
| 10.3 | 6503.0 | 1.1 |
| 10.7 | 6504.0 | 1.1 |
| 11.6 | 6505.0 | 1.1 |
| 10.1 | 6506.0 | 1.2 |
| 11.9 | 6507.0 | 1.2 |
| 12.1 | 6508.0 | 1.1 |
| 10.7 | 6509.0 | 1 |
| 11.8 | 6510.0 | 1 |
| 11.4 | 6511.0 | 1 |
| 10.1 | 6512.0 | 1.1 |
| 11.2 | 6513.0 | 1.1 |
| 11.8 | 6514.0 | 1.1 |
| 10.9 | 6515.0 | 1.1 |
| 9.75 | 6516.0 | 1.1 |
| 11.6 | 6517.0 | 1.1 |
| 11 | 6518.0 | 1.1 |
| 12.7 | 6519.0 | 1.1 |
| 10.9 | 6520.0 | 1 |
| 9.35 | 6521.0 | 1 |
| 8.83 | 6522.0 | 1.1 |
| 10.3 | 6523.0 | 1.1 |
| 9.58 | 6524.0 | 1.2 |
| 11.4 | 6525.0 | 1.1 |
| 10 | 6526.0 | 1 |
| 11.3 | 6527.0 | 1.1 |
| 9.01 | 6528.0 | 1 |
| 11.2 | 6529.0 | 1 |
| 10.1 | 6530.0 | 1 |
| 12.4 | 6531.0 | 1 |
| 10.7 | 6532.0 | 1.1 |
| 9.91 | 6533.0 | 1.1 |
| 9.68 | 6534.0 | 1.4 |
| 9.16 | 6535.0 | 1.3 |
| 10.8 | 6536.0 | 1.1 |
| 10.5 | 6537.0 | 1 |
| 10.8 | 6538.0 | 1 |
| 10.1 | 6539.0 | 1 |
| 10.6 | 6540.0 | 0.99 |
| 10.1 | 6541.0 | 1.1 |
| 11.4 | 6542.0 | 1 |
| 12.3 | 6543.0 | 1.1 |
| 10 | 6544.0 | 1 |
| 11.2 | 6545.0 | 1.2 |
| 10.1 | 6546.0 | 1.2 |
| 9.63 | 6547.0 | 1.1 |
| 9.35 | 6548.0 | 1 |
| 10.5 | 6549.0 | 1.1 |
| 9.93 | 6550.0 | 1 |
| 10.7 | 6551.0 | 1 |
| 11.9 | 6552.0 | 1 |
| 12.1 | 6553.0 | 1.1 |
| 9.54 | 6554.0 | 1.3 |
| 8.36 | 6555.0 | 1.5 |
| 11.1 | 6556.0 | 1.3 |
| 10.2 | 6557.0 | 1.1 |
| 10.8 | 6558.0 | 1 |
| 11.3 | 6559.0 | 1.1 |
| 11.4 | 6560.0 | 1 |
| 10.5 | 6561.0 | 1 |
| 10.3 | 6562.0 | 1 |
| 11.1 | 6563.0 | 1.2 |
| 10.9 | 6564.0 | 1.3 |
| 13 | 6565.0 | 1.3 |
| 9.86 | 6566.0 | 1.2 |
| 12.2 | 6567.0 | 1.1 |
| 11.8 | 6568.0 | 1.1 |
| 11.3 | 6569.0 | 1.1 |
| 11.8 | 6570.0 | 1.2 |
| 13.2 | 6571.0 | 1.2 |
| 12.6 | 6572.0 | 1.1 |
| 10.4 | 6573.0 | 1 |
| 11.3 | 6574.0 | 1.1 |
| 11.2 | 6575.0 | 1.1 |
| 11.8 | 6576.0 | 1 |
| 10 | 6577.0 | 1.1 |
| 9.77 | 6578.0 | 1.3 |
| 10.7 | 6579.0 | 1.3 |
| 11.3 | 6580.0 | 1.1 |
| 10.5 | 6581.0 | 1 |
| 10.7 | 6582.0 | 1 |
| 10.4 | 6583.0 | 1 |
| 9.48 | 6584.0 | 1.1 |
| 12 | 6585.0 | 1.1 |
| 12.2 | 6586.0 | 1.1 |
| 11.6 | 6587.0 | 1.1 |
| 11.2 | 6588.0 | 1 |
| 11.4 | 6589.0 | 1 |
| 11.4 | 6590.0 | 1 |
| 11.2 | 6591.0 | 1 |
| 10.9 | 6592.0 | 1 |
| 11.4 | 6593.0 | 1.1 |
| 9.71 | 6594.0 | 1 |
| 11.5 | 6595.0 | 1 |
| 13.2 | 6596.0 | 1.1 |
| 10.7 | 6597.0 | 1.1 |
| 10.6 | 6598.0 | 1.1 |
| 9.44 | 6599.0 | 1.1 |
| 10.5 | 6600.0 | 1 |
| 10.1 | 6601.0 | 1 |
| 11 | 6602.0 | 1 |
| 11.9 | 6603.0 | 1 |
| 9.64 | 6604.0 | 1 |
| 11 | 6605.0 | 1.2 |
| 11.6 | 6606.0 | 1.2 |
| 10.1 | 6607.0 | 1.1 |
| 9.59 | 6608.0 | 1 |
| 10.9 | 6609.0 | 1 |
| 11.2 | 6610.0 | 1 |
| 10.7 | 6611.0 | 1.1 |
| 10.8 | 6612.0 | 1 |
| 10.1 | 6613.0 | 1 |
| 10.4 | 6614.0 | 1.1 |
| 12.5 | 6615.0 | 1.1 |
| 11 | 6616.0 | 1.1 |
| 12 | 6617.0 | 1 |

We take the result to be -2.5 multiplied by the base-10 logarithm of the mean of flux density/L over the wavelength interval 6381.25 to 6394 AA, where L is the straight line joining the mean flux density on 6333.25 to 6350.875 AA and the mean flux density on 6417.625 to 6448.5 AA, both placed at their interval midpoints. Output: 0.027 mag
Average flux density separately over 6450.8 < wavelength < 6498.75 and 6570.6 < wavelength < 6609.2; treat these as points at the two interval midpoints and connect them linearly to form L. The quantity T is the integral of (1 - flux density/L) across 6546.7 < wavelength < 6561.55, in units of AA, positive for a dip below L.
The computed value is 0.5 AA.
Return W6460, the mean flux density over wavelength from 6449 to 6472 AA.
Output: 10.4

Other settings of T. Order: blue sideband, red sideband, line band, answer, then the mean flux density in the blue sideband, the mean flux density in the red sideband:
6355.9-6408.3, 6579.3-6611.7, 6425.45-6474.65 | 2.6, 11.1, 10.9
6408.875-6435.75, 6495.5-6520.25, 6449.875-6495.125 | 0.5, 10.4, 11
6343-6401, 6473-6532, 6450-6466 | 0.8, 11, 10.8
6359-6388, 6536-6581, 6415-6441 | 1.7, 11.2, 10.9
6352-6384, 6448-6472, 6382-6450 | 1.4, 11.2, 10.4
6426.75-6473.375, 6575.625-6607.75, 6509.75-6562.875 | 0.7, 10.5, 10.9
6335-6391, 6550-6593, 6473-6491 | 0.5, 11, 11.1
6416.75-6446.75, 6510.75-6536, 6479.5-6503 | -1.0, 10.4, 10.6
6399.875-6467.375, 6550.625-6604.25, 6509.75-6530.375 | 0.3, 10.5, 11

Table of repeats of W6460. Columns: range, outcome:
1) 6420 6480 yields 10.4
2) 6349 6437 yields 10.9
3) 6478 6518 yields 10.9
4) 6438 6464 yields 10.4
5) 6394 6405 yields 11.1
